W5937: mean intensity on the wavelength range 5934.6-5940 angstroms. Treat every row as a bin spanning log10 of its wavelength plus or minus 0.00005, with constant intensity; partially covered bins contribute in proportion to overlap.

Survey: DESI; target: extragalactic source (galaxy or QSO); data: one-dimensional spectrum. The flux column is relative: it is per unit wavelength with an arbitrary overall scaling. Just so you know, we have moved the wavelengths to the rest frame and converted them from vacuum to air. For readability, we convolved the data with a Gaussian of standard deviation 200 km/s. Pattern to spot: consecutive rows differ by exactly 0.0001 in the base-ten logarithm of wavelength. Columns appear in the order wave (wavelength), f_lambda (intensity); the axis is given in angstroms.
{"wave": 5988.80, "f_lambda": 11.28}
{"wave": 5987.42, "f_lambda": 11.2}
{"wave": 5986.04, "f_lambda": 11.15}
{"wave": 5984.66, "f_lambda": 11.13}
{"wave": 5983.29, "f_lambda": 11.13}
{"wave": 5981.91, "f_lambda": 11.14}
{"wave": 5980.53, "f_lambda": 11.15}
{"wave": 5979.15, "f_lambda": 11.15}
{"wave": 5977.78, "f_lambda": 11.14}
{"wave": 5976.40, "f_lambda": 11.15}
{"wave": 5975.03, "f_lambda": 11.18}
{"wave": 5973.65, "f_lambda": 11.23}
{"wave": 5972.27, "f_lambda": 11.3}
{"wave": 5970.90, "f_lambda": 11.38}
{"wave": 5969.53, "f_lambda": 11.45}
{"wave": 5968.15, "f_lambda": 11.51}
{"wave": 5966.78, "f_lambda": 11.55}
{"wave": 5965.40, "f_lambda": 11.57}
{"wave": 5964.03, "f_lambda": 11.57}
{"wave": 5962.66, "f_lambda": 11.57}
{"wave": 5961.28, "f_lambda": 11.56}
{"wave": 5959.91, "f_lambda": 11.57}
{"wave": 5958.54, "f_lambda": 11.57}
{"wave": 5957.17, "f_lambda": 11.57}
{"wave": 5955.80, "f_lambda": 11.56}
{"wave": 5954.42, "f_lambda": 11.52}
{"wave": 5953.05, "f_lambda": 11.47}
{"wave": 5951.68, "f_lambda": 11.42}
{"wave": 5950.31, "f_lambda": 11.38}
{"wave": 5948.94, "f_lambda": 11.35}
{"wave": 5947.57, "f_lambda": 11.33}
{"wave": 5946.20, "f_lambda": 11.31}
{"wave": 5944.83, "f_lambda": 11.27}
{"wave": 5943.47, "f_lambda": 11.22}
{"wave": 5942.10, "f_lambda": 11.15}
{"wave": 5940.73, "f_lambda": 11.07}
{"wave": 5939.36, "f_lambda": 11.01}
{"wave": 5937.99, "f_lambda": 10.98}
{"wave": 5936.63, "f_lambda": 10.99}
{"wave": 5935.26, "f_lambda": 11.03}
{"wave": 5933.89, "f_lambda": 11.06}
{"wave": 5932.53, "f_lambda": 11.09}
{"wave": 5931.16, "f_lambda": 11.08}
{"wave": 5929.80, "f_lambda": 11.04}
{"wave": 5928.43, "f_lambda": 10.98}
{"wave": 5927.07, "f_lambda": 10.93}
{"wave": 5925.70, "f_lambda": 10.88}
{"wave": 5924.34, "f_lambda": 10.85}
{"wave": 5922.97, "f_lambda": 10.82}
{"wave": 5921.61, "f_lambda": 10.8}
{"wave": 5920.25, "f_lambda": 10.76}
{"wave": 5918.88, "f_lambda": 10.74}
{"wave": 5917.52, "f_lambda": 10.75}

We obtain 11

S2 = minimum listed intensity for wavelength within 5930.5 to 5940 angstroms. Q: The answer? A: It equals 10.98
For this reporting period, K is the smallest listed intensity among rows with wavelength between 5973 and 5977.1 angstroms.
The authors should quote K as 11.15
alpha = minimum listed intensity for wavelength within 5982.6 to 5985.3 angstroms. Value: 11.13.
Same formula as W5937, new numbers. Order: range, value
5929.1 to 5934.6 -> 11.1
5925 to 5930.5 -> 11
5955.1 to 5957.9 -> 11.5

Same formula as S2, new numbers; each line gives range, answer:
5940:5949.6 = 11.07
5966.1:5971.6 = 11.38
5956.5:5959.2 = 11.57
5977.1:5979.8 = 11.14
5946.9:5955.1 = 11.33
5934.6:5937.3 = 10.99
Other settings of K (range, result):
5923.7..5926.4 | 10.85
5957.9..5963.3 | 11.56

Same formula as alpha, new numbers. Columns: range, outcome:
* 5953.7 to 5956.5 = 11.52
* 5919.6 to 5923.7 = 10.76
